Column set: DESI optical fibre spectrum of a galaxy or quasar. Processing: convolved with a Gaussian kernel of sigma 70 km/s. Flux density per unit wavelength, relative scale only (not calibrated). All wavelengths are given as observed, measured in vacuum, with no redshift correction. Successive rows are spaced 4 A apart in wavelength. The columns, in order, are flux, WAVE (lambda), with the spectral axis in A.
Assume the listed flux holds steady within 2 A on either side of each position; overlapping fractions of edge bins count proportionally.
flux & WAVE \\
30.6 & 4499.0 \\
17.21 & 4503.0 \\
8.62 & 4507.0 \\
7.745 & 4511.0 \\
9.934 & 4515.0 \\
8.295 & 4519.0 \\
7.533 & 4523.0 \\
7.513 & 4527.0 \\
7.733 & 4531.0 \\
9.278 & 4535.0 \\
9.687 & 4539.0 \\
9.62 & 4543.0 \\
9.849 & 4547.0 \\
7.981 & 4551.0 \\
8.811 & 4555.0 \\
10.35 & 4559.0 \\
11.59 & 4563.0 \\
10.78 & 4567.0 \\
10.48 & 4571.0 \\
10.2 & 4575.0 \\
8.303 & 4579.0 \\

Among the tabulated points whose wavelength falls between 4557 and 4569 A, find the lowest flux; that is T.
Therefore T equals 10.35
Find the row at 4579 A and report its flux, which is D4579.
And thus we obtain 8.303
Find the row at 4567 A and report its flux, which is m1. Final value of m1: 10.78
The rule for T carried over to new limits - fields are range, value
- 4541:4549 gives 9.62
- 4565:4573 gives 10.48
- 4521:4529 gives 7.513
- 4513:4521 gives 8.295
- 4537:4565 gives 7.981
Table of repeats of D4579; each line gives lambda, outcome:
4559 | 10.35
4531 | 7.733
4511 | 7.745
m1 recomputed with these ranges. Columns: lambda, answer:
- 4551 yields 7.981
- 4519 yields 8.295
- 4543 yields 9.62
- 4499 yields 30.6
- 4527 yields 7.513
